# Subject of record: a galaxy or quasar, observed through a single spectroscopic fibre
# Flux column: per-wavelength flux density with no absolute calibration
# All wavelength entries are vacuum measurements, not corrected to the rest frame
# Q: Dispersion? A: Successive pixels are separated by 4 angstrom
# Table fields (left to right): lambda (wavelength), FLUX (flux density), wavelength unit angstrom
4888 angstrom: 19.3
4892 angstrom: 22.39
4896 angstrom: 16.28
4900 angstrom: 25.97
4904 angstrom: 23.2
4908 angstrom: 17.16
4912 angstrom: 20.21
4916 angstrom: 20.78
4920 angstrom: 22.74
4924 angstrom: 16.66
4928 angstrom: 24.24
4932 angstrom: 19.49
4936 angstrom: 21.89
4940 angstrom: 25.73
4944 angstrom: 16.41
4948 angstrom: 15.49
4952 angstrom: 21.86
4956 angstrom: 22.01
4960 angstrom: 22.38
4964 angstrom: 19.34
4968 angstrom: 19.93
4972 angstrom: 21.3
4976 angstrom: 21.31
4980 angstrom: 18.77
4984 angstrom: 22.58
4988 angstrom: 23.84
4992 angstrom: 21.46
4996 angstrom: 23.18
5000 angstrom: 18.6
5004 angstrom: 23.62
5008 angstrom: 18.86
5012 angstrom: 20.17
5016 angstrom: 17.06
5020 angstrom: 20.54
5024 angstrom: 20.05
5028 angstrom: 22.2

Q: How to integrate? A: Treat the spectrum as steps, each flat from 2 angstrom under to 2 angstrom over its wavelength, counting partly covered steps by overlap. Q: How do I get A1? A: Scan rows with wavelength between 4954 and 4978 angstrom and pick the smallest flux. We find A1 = 19.34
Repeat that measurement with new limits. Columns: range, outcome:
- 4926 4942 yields 19.49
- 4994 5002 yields 18.6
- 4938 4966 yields 15.49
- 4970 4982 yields 18.77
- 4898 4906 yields 23.2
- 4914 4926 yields 16.66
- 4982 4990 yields 22.58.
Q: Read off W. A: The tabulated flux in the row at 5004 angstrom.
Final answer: 23.62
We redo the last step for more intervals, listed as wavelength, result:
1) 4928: 24.24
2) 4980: 18.77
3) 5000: 18.6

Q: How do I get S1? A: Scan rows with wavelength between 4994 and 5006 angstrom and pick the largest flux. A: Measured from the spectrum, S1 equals 23.62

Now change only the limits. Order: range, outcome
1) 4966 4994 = 23.84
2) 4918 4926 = 22.74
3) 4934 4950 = 25.73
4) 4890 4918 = 25.97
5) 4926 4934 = 24.24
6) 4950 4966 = 22.38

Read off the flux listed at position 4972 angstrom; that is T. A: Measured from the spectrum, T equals 21.3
